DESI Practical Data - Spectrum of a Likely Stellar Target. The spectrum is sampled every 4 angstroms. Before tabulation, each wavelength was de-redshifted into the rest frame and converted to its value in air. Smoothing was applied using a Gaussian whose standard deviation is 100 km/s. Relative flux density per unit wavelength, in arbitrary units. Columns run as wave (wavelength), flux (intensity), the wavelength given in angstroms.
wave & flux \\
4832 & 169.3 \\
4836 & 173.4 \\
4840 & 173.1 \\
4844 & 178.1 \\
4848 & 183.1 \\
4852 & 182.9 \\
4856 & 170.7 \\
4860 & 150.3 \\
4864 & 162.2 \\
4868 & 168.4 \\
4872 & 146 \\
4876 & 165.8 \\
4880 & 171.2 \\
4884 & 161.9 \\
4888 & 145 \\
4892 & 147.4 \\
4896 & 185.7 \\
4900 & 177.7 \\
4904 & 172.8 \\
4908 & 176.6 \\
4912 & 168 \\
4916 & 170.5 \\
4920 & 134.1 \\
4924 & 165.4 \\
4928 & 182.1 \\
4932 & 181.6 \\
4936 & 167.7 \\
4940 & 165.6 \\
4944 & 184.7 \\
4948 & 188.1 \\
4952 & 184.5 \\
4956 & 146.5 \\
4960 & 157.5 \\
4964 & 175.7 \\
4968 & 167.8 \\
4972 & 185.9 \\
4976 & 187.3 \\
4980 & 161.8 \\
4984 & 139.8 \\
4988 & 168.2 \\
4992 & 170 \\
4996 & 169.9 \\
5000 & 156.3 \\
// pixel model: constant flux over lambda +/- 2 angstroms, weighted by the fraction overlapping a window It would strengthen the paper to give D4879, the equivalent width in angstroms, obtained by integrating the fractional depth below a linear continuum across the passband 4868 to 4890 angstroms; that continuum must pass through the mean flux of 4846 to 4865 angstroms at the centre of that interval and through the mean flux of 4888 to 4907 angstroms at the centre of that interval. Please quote 1.3 angstroms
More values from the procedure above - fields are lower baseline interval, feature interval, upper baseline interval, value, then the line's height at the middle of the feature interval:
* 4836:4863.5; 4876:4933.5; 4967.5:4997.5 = 1.3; 171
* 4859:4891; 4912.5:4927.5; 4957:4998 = 0.2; 163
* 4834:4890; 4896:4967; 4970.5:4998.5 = -1.4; 168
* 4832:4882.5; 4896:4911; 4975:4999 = -0.8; 167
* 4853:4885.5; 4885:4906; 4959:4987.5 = -0.2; 164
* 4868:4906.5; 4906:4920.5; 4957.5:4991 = 0.0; 165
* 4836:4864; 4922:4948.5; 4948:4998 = -0.9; 170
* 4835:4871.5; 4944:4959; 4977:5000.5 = -0.8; 165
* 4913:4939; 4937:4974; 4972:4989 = -1.3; 167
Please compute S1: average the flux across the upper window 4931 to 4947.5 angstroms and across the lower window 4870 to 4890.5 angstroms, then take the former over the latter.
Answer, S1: 1.11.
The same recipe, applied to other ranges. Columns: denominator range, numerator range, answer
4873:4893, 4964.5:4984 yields 1.09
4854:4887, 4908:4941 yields 1.04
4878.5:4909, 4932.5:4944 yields 1.03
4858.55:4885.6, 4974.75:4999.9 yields 1.02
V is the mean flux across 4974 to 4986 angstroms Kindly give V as 163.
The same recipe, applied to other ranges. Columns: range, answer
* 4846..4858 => 179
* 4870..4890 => 158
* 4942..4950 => 186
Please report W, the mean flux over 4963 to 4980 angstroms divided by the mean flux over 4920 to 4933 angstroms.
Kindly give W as 1.05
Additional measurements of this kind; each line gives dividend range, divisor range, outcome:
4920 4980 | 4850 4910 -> 1.04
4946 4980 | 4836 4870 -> 1.01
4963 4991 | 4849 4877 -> 1.03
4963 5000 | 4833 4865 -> 0.98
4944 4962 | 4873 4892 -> 1.08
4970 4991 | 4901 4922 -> 1.02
